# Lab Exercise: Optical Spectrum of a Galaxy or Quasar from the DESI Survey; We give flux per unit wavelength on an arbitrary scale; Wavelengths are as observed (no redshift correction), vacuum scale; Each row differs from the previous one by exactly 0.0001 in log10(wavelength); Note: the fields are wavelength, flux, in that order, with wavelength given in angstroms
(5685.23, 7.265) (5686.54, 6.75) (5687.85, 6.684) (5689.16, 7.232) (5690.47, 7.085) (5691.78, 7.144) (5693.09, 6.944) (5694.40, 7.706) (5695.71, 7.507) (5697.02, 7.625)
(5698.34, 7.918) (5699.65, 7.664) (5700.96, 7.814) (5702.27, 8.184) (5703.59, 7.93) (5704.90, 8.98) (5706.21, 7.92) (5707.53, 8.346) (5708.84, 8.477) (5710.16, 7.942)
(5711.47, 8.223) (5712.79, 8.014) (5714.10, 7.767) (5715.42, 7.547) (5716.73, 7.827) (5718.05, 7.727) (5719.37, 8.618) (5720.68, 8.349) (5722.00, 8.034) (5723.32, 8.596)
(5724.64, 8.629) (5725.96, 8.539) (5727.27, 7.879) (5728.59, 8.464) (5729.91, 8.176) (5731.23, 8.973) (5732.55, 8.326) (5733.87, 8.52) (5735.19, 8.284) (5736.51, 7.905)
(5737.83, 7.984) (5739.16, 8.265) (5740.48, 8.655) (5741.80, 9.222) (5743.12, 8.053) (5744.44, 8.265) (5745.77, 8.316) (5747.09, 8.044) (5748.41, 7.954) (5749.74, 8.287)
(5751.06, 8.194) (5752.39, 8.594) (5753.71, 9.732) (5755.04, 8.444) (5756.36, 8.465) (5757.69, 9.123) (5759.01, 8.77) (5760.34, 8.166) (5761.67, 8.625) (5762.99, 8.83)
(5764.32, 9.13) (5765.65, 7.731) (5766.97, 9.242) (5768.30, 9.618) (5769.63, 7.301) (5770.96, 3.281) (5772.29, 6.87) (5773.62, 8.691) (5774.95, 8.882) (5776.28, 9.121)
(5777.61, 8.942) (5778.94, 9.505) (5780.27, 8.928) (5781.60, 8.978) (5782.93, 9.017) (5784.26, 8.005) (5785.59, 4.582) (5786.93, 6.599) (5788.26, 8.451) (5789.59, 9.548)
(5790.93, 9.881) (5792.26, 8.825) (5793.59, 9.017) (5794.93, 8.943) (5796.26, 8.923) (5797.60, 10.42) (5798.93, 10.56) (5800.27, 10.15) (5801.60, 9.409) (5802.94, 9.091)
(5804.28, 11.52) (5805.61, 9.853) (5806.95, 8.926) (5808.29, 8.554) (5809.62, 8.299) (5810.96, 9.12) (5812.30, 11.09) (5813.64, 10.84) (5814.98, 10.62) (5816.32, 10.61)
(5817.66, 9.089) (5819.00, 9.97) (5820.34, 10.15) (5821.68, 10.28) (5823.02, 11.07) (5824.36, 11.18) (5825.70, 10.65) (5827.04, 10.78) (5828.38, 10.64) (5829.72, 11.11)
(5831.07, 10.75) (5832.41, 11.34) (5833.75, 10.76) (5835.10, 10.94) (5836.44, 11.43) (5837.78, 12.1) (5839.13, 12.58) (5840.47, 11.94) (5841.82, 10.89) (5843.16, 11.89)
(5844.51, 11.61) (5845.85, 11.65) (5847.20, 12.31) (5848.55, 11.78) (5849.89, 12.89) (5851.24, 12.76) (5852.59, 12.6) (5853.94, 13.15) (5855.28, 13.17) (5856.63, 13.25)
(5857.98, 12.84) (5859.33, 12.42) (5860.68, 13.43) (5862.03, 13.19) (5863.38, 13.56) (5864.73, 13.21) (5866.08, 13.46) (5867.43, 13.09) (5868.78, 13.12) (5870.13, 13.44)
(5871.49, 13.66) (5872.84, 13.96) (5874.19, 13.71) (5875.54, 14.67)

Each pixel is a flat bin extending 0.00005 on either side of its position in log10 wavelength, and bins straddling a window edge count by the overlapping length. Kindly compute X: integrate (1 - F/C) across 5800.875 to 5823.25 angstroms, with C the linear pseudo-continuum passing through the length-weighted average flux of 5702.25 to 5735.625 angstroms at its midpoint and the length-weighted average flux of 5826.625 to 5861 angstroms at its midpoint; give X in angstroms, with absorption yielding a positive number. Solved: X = 2.3 angstroms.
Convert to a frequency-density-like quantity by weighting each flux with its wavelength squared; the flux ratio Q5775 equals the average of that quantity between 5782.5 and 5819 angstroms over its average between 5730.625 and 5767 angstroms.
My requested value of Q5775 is 1.11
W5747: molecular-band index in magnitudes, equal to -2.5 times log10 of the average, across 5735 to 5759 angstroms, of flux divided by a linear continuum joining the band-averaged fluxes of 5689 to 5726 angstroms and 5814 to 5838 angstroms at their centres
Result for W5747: 0.05 mag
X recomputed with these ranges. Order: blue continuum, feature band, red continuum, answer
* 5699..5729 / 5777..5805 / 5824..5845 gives 3.16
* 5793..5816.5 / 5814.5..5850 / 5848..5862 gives 1.03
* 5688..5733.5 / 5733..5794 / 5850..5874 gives 8.78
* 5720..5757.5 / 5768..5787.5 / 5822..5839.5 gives 3.47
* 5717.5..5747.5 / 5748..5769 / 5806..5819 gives 0.23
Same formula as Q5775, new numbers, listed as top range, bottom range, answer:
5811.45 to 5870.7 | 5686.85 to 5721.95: 1.59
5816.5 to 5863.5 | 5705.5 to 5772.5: 1.47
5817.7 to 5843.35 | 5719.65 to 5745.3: 1.36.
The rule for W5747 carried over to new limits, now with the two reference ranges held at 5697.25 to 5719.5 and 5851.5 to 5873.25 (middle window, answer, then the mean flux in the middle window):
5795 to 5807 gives 0.13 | 9.88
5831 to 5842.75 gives 0.08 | 11.5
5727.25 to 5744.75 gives 0.07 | 8.37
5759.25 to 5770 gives 0.15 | 8.62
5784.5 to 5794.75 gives 0.30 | 8.16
